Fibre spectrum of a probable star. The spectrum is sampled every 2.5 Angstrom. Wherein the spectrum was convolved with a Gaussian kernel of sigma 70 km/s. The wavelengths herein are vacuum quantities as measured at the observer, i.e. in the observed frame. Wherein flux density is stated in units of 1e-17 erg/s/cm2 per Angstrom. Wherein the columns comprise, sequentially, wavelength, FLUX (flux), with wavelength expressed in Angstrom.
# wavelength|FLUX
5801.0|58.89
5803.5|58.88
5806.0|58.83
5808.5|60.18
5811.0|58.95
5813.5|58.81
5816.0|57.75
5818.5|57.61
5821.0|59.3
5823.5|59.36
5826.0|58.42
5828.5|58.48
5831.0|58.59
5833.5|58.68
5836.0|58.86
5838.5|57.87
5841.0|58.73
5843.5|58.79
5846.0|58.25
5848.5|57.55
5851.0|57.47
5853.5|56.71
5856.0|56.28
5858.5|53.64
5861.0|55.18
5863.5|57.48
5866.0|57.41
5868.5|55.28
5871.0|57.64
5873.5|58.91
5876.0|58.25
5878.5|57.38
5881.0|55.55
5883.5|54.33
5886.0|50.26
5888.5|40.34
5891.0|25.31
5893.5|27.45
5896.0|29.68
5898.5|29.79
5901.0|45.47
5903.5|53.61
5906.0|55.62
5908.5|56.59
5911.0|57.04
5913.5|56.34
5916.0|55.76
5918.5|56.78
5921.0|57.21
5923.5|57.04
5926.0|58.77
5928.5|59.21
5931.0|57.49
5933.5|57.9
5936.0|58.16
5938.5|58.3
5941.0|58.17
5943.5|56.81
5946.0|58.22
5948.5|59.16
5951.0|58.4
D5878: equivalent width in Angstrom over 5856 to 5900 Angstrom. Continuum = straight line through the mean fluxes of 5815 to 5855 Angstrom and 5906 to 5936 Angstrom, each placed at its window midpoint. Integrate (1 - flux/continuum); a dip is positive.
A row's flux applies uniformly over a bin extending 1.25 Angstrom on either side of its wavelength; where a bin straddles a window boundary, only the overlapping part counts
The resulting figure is 6.94 Angstrom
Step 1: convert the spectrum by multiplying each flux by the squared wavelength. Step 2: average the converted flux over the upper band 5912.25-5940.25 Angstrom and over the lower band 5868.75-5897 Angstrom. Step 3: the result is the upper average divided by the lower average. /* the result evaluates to 1.24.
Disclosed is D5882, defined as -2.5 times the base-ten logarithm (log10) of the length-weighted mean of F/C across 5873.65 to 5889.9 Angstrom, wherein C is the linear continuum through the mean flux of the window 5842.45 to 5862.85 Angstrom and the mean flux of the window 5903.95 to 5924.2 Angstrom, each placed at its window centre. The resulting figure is 0.07 mag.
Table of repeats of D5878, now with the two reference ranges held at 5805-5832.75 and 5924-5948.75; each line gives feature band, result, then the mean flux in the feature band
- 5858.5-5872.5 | 0.51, 56.4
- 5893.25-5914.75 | 4.32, 46.6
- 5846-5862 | 0.62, 56.3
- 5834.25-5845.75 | 0.02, 58.5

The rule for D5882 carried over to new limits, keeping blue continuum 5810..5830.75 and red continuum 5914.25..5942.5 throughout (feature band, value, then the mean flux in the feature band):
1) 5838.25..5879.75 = 0.02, 57.2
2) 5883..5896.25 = 0.47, 37.6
